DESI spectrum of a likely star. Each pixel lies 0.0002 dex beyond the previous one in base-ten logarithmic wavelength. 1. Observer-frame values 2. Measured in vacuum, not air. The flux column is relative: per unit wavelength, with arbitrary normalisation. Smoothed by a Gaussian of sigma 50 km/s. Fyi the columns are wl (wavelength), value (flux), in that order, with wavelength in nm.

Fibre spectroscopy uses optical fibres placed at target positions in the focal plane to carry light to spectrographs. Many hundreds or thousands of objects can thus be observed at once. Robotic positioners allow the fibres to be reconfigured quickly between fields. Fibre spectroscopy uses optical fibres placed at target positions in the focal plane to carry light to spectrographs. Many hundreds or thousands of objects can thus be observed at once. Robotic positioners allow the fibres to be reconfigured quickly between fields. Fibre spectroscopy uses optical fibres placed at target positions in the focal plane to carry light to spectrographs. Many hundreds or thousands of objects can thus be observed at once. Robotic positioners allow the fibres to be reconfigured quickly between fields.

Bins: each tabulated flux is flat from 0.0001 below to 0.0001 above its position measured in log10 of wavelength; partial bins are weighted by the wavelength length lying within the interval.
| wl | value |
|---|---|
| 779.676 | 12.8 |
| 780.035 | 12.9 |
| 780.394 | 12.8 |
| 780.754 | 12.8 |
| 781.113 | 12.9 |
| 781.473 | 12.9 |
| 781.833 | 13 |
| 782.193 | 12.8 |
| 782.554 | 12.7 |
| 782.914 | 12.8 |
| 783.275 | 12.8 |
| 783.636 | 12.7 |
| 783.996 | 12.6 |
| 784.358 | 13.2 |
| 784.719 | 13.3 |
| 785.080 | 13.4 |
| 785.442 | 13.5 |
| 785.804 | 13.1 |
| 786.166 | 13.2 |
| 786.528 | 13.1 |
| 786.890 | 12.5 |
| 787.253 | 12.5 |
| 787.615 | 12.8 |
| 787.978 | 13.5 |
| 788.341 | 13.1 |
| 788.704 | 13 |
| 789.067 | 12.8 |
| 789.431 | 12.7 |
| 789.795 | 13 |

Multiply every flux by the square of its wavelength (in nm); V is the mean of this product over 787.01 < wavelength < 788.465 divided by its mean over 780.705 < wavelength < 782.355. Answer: 1.02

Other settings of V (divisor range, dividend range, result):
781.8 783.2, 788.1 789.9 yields 1.03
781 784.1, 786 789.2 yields 1.02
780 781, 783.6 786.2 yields 1.04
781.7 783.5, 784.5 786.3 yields 1.05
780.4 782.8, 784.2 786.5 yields 1.04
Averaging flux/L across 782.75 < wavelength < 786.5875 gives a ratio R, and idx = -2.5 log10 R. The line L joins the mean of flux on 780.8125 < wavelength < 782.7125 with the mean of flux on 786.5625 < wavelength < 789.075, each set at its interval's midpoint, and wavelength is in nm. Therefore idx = -0.02 mag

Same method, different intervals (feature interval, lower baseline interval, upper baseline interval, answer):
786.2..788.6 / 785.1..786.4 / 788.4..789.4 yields 0.01 mag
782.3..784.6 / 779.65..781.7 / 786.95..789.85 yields 0.01 mag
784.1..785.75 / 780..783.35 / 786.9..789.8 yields -0.04 mag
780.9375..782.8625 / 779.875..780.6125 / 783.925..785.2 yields 0.01 mag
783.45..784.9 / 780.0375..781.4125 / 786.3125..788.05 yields -0.01 mag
